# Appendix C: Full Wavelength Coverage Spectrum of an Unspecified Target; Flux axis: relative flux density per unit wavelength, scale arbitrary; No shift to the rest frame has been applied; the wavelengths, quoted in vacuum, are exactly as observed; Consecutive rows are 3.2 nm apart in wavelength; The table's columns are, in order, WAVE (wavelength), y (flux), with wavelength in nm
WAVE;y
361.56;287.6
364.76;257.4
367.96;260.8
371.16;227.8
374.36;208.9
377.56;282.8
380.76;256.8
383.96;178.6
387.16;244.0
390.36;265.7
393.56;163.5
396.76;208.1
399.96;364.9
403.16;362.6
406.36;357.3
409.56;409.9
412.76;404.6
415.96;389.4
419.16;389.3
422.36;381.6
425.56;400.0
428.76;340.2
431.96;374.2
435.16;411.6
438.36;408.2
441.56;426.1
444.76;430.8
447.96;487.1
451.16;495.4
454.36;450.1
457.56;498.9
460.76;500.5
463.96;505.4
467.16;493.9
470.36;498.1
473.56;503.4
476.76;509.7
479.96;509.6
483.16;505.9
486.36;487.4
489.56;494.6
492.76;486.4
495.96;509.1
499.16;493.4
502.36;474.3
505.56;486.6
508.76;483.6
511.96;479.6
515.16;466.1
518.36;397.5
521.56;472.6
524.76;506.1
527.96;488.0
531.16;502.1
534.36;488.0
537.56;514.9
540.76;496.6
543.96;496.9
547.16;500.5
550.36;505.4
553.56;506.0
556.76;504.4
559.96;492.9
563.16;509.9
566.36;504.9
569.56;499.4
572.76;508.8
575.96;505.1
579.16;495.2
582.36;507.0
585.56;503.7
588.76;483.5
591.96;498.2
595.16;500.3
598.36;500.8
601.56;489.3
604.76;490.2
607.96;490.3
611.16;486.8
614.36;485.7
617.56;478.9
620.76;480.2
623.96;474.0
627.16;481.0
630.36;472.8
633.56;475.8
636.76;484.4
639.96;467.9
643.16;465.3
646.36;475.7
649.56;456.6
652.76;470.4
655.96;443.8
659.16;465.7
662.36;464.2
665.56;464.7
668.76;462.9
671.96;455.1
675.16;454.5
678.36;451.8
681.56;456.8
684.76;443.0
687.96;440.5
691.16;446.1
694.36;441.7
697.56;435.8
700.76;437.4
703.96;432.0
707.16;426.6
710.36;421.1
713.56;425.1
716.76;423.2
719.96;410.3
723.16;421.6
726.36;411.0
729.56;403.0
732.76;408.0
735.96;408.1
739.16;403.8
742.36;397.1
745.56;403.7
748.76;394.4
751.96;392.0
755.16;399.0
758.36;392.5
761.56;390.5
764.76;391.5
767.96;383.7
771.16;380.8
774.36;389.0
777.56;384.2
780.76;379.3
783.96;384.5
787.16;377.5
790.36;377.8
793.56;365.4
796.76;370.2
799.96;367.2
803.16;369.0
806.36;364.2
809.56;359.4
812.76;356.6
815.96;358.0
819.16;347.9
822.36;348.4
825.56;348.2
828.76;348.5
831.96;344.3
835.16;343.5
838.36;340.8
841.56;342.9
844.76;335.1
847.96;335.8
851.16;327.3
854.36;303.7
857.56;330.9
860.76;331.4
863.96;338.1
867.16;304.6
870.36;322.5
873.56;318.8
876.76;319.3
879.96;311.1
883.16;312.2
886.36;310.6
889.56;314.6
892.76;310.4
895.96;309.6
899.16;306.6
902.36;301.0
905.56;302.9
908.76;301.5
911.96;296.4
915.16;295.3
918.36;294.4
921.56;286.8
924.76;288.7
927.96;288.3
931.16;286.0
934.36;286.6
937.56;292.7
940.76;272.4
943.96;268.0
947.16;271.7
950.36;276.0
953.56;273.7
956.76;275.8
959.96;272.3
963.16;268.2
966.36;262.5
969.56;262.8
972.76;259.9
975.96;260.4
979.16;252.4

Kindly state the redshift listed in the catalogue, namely 0.00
